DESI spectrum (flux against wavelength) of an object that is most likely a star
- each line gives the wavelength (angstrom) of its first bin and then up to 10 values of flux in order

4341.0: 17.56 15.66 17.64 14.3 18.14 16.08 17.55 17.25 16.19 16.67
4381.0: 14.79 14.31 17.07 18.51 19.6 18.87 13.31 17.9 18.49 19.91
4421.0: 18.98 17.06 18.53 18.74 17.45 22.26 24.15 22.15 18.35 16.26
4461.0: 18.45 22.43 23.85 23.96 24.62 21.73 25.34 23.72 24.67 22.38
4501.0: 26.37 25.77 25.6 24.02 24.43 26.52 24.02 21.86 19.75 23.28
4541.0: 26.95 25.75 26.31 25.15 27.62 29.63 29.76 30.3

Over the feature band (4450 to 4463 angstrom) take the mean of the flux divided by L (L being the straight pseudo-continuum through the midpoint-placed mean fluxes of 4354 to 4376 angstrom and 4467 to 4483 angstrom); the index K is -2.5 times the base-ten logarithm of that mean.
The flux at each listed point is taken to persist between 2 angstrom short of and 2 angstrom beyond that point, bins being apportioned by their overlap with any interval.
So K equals 0.24 mag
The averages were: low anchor 16.9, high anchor 23.5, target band 18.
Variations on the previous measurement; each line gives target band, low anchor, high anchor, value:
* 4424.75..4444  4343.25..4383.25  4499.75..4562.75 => 0.049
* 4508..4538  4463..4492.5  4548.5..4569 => 0.108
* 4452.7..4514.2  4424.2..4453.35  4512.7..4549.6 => -0.047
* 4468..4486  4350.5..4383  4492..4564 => -0.071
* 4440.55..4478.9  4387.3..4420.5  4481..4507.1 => 0.020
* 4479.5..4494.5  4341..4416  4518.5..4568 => -0.059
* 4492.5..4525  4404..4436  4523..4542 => -0.140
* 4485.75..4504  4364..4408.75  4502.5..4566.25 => -0.063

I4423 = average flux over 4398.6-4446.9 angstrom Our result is 18.8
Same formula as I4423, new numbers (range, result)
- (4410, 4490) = 20.7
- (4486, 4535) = 24.1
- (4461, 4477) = 22.9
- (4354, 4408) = 16.8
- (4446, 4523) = 23.2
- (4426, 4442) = 18.9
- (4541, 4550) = 26.2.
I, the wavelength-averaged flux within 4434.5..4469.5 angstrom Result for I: 20.4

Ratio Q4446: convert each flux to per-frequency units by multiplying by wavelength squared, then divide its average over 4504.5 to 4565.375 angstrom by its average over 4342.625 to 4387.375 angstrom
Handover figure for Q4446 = 1.68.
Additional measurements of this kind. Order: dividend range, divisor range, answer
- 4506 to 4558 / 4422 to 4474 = 1.27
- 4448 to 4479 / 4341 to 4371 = 1.33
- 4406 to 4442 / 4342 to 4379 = 1.15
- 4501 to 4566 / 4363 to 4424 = 1.56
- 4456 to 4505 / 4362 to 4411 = 1.43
